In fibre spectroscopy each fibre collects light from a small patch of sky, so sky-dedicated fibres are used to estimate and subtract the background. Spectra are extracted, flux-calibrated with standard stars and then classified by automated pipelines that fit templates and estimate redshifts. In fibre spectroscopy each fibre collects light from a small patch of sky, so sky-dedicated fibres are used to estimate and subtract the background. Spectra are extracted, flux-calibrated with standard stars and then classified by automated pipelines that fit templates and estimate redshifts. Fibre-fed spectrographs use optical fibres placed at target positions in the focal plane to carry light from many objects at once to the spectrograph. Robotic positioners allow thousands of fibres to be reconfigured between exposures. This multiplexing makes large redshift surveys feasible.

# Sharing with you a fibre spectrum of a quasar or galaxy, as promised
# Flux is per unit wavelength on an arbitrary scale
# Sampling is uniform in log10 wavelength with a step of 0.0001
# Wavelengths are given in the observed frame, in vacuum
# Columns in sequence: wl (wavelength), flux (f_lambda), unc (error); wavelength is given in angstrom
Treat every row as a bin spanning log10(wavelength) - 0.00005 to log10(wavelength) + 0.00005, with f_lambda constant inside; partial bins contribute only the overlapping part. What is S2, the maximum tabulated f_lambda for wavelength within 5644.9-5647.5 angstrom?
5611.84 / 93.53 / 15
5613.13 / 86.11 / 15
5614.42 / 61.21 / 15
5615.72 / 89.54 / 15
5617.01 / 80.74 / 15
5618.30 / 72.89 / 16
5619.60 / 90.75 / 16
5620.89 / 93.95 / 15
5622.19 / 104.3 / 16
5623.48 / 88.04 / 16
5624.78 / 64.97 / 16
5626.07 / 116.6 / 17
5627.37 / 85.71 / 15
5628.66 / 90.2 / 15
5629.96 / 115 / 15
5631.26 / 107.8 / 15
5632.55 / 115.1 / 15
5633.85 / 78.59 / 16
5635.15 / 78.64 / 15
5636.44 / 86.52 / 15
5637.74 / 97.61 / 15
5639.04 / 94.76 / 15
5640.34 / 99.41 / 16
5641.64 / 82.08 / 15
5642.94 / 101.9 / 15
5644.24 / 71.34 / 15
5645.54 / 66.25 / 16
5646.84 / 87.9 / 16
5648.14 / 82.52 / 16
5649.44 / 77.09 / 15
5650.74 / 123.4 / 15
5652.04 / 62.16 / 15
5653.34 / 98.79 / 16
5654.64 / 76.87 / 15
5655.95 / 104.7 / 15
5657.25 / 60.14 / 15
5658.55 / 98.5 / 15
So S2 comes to 87.9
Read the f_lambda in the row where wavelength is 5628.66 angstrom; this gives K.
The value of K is 90.2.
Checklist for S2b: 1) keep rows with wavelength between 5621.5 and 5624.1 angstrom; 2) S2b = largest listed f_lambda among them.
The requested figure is 104.3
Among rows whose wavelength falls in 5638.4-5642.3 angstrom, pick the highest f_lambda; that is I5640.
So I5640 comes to 99.41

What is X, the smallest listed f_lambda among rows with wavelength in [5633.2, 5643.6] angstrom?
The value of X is 78.59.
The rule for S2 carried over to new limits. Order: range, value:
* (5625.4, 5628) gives 116.6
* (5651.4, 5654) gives 98.79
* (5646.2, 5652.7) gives 123.4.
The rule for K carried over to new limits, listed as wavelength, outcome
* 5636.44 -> 86.52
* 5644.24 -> 71.34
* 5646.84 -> 87.9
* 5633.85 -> 78.59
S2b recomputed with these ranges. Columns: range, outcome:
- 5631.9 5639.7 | 115.1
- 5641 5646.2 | 101.9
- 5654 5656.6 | 104.7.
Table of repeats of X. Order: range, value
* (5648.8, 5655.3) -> 62.16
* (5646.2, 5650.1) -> 77.09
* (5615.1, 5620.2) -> 72.89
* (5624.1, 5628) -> 64.97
